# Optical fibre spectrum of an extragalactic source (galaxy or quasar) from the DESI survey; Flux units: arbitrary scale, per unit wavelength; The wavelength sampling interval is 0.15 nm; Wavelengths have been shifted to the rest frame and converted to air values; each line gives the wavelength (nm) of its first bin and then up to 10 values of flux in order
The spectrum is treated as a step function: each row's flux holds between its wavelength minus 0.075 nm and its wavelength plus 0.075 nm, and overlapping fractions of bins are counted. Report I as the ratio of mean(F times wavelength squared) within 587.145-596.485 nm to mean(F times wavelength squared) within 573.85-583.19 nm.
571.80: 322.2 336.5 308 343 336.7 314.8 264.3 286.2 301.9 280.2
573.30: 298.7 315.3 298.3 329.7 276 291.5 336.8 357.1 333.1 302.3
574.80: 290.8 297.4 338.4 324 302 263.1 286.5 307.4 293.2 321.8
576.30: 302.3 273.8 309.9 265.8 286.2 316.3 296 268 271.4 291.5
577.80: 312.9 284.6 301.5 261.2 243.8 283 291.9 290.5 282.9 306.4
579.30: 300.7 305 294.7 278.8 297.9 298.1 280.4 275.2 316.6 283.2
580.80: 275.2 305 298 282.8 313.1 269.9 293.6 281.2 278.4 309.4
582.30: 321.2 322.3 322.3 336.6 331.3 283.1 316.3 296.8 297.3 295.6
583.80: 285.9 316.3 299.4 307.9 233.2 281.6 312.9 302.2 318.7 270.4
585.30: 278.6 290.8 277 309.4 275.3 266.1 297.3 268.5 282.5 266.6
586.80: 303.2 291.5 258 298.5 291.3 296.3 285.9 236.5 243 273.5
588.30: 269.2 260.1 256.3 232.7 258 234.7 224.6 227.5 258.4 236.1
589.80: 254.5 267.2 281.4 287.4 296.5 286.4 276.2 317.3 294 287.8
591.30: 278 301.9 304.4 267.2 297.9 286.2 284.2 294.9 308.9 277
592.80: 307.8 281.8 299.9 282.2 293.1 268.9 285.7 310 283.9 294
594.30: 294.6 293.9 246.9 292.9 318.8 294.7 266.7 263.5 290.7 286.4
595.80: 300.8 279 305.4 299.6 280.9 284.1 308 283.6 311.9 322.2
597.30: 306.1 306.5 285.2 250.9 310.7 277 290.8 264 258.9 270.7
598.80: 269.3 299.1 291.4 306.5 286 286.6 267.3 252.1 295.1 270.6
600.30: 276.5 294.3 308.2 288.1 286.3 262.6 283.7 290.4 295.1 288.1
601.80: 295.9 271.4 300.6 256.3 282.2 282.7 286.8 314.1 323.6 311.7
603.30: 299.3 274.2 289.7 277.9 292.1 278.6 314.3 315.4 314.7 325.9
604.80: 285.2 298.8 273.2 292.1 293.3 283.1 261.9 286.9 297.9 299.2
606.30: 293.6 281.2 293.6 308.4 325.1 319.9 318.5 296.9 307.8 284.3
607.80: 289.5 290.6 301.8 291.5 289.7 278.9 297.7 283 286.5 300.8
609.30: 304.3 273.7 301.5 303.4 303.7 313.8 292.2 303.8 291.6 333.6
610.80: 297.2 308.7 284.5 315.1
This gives 1.0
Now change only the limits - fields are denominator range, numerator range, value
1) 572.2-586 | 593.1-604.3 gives 1.04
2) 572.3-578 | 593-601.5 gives 1.03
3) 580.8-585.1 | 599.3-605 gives 1.03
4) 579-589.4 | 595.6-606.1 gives 1.07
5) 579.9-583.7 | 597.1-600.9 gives 1.01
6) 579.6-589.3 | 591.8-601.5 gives 1.05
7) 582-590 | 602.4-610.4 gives 1.13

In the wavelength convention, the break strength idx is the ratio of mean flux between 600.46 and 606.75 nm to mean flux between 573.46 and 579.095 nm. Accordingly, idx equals 0.98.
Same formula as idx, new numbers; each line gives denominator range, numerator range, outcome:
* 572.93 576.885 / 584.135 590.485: 0.90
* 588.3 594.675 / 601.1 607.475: 1.06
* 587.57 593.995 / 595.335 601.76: 1.04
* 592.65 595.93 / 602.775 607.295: 1.04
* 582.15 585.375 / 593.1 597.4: 0.97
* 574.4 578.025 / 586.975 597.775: 0.95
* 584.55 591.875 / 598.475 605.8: 1.04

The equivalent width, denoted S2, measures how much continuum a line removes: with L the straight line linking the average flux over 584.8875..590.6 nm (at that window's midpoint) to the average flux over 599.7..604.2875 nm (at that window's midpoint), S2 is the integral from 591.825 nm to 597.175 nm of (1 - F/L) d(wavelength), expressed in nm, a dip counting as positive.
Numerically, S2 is -0.22 nm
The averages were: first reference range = 271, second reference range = 288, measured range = 291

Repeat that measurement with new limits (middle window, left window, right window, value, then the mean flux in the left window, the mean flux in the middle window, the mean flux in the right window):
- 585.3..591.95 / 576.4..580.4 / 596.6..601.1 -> 0.299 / 288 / 274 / 286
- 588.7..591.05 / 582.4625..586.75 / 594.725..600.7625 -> 0.217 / 294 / 265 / 288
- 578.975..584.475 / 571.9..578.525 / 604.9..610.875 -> 0.040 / 300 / 297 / 296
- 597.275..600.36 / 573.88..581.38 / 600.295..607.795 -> 0.131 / 295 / 282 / 294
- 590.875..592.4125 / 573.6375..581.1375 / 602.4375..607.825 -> 0.031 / 296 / 291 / 297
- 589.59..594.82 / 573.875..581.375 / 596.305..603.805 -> 0.069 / 295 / 286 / 288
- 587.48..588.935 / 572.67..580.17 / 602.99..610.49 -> 0.173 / 296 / 261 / 296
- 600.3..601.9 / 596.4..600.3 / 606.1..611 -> 0.006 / 286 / 288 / 299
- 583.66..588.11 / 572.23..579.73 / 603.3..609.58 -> 0.189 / 298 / 284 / 295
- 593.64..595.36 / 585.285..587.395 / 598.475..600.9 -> -0.029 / 283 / 288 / 283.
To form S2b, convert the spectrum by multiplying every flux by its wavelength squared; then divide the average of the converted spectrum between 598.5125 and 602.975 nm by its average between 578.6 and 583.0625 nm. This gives 1.0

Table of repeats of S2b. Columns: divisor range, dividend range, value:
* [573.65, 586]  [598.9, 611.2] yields 1.08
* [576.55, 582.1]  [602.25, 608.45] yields 1.12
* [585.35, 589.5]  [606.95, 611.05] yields 1.19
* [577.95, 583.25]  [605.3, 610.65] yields 1.10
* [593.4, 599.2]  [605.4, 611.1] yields 1.07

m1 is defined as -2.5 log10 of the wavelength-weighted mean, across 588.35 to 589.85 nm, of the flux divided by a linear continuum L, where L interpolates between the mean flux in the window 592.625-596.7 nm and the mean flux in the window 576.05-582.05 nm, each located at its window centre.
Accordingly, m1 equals 0.182 mag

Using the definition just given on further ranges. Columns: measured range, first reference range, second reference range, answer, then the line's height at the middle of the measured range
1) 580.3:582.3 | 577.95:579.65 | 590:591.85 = -0.017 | 288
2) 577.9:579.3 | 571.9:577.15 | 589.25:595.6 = 0.062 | 300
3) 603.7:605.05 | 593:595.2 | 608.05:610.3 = -0.026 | 293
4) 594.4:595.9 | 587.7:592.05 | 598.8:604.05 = -0.031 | 277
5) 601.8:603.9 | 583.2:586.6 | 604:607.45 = 0.025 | 297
